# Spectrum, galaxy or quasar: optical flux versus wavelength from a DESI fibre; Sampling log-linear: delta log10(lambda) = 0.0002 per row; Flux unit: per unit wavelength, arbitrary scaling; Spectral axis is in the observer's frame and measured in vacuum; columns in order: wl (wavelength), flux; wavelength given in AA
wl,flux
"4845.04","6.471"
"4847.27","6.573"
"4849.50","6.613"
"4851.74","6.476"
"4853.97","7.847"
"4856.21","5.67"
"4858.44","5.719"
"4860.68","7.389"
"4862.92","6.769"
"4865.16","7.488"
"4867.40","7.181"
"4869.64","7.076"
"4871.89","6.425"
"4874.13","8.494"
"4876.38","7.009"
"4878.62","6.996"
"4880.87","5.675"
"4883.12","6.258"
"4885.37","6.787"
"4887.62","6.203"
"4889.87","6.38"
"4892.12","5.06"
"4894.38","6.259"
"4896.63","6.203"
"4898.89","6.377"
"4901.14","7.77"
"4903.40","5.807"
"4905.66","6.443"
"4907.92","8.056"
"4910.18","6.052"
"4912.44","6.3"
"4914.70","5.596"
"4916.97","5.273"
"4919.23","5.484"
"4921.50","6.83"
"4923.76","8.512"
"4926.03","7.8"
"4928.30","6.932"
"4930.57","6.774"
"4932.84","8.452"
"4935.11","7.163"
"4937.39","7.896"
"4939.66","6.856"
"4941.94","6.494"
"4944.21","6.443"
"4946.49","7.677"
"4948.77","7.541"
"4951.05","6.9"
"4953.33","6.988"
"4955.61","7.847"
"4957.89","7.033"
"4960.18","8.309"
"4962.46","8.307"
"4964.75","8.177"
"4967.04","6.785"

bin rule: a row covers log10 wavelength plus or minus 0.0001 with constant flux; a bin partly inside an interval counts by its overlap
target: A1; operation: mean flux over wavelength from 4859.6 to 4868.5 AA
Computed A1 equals 7.21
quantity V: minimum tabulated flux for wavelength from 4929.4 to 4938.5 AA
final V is 6.774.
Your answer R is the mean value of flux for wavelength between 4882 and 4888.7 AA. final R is 6.42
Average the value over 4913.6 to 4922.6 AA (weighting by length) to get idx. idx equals 5.79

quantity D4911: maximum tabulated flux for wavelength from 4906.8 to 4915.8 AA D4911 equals 8.056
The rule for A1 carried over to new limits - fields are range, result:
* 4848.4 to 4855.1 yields 6.97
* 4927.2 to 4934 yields 7.39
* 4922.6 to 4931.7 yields 7.51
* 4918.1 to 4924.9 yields 6.95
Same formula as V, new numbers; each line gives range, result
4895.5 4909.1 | 5.807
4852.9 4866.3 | 5.67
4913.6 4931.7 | 5.273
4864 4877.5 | 6.425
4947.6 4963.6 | 6.9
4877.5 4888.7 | 5.675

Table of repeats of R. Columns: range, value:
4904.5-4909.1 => 7.23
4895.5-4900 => 6.29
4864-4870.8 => 7.24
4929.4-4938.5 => 7.57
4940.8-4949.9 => 7.04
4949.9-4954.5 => 6.95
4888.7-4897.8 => 5.98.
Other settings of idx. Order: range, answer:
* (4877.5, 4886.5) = 6.43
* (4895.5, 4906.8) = 6.52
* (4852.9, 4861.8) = 6.65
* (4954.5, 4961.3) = 7.72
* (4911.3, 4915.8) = 5.96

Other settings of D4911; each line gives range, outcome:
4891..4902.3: 7.77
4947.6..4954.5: 7.541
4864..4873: 7.488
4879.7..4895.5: 6.787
